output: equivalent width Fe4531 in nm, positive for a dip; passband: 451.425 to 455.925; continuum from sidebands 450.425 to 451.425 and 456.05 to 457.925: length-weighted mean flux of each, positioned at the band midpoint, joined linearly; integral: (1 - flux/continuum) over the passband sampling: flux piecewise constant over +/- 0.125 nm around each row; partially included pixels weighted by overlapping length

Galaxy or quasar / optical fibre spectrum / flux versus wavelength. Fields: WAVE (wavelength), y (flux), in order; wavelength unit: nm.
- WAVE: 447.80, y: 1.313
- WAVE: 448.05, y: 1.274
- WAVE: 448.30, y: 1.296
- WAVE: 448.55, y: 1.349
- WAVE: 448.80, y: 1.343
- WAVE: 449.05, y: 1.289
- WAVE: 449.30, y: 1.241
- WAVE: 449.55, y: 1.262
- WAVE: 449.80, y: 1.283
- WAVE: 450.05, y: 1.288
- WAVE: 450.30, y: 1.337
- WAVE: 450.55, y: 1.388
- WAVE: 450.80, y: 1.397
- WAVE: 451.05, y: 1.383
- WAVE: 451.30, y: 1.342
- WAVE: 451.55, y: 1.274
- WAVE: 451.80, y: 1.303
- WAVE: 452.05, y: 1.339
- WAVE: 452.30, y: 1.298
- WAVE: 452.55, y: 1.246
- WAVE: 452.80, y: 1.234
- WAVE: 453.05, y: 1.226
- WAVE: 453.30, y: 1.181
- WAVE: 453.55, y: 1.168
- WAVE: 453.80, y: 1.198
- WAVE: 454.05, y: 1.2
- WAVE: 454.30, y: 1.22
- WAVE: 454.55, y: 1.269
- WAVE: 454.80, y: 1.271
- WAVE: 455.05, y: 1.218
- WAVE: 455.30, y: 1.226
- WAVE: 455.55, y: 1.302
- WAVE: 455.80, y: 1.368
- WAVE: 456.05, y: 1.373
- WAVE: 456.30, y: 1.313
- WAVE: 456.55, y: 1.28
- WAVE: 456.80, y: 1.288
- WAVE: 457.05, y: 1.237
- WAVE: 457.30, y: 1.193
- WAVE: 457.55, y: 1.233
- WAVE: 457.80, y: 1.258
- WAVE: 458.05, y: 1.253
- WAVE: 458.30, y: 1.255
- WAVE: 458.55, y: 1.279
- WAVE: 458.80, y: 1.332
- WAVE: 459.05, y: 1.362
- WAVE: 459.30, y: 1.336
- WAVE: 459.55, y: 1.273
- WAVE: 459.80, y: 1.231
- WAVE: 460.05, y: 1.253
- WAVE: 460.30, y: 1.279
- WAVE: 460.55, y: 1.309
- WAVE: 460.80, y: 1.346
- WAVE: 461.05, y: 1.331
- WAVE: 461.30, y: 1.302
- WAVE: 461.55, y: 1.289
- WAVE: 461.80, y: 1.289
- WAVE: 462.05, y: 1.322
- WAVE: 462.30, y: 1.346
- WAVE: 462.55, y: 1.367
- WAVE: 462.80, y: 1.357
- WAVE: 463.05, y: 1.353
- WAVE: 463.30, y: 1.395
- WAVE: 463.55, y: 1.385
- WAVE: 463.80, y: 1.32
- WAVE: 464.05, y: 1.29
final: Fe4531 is 0.25 nm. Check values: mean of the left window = 1.38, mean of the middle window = 1.25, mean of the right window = 1.27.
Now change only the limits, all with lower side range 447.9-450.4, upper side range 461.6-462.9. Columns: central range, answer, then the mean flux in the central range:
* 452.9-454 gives 0.10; 1.19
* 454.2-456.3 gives 0.05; 1.28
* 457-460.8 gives 0.14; 1.28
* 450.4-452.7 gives -0.05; 1.33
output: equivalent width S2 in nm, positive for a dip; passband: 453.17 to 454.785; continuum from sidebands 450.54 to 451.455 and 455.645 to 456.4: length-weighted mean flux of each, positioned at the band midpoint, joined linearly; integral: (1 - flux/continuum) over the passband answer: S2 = 0.18 nm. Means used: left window 1.37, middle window 1.21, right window 1.35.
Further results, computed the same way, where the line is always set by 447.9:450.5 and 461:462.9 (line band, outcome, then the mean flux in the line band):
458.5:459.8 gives 0.01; 1.31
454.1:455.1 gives 0.05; 1.24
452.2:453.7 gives 0.09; 1.22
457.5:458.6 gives 0.05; 1.26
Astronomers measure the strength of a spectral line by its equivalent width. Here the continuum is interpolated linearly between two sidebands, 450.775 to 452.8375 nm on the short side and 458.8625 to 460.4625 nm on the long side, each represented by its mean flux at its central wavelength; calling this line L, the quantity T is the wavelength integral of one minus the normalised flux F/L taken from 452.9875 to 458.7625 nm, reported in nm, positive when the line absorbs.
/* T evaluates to 0.21 nm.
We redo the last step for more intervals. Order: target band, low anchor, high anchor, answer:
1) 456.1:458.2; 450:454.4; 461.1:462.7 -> 0.06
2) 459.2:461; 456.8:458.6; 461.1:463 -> 0.00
